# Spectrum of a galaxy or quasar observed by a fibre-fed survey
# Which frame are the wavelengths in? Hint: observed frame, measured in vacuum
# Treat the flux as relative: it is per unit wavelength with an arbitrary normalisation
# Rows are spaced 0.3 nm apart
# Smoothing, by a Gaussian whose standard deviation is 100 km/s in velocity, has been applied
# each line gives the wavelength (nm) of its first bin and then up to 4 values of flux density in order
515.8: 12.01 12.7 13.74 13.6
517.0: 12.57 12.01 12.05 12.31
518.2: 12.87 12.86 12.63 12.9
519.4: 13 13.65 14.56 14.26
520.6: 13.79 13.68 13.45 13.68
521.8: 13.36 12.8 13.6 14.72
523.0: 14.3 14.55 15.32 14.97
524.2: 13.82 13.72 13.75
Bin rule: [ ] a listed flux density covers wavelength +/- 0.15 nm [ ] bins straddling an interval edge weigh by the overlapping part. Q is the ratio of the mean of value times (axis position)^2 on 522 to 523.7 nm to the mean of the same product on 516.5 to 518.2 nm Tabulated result 1.2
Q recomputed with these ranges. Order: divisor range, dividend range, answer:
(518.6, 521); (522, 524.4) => 1.07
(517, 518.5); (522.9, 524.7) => 1.19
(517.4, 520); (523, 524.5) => 1.15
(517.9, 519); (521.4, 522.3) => 1.06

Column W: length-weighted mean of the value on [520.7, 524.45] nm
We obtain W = 14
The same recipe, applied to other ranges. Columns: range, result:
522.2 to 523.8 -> 14.5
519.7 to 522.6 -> 13.7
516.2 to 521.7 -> 13.2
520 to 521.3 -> 13.9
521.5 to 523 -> 13.7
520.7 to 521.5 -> 13.6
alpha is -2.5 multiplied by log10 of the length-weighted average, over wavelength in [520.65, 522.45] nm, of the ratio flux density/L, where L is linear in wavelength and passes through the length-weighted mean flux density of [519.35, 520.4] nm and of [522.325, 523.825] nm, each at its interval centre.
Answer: 0.06 mag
